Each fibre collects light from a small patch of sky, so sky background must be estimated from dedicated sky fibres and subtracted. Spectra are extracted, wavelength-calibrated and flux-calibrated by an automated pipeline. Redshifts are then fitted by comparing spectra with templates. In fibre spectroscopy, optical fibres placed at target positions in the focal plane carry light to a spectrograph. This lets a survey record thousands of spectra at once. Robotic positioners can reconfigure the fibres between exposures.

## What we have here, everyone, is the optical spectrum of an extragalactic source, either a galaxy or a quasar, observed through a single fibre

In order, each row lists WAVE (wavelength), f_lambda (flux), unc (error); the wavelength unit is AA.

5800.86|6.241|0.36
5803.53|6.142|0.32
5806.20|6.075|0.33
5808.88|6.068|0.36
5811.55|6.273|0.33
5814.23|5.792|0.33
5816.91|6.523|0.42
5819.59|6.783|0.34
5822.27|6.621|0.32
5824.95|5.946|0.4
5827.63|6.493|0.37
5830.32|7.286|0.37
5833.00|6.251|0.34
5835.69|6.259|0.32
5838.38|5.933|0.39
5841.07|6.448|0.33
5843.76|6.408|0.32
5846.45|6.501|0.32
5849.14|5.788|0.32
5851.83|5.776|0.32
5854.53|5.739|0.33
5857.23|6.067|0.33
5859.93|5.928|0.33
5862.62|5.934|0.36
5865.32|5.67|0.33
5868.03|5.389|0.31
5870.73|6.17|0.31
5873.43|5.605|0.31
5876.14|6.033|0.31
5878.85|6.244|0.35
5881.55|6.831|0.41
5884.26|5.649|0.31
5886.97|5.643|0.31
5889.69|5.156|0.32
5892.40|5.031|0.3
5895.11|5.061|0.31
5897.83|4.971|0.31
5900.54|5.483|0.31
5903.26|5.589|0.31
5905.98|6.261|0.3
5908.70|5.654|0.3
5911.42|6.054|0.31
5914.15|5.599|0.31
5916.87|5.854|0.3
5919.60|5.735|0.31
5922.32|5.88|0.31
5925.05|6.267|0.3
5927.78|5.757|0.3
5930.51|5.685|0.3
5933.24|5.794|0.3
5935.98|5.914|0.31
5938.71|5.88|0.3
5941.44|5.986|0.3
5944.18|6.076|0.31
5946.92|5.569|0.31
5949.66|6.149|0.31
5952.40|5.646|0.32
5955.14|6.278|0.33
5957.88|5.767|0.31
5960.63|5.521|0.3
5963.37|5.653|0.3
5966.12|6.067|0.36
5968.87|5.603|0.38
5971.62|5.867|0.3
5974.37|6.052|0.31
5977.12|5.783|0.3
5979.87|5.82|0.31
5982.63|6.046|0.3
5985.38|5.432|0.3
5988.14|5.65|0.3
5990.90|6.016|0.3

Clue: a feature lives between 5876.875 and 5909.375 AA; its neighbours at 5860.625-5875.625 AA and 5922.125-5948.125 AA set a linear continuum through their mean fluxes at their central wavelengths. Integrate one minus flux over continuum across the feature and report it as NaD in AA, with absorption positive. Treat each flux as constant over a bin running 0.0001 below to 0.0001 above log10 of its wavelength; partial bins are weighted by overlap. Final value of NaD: 1.0 AA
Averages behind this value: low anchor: 5.78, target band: 5.64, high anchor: 5.88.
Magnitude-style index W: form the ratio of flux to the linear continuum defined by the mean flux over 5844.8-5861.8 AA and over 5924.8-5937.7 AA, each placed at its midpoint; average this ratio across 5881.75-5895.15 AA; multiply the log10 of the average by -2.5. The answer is 0.09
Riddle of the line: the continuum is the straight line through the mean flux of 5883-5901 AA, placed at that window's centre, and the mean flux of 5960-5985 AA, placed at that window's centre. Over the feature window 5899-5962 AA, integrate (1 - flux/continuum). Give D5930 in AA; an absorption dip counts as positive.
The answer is -3.5 AA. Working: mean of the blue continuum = 5.27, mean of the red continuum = 5.82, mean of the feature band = 5.84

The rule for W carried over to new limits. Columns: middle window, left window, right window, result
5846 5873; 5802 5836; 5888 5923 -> 0.02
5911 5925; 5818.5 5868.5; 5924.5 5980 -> 0.02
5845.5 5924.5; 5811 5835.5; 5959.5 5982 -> 0.07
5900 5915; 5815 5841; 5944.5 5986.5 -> 0.05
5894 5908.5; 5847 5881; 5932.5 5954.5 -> 0.08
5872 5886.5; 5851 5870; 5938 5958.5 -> -0.04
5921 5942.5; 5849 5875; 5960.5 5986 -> -0.02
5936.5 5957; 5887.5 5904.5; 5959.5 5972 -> -0.06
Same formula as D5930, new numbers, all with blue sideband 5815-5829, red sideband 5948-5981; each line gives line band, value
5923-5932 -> 0.2 AA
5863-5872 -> 0.7 AA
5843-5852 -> 0.3 AA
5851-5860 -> 0.6 AA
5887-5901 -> 2.2 AA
